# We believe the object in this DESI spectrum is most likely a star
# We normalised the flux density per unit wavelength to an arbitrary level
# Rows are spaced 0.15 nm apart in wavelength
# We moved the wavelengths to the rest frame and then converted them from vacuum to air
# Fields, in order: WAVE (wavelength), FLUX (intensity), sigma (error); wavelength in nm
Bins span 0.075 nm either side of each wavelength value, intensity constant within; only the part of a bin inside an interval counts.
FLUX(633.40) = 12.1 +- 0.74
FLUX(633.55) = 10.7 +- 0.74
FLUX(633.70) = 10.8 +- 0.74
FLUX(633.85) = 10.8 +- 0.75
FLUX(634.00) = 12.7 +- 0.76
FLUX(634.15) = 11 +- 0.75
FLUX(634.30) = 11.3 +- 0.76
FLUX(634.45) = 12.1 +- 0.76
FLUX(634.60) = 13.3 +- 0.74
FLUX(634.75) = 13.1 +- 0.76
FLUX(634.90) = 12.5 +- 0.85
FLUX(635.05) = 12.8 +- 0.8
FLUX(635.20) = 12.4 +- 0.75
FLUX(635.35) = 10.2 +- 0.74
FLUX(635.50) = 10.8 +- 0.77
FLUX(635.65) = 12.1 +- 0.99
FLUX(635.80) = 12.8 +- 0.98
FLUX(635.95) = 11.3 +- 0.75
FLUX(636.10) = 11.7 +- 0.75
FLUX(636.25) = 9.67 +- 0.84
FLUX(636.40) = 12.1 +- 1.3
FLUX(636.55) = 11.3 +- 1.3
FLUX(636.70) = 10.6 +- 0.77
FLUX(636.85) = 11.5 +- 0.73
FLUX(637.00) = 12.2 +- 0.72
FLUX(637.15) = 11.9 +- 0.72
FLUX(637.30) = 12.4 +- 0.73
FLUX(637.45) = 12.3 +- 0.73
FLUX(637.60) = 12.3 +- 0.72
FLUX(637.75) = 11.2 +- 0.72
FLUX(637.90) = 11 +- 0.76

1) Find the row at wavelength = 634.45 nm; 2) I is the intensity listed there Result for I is 12.1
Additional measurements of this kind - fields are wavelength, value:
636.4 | 12.1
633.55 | 10.7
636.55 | 11.3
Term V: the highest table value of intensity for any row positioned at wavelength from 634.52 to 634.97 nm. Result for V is 13.3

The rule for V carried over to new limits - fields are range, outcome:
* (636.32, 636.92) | 12.1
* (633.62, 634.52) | 12.7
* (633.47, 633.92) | 10.8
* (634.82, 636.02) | 12.8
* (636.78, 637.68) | 12.4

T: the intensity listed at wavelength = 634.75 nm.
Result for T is 13.1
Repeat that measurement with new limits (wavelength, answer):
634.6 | 13.3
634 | 12.7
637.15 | 11.9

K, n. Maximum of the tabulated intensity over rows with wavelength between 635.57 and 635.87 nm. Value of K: 12.8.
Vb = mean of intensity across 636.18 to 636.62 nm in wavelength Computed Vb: 11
